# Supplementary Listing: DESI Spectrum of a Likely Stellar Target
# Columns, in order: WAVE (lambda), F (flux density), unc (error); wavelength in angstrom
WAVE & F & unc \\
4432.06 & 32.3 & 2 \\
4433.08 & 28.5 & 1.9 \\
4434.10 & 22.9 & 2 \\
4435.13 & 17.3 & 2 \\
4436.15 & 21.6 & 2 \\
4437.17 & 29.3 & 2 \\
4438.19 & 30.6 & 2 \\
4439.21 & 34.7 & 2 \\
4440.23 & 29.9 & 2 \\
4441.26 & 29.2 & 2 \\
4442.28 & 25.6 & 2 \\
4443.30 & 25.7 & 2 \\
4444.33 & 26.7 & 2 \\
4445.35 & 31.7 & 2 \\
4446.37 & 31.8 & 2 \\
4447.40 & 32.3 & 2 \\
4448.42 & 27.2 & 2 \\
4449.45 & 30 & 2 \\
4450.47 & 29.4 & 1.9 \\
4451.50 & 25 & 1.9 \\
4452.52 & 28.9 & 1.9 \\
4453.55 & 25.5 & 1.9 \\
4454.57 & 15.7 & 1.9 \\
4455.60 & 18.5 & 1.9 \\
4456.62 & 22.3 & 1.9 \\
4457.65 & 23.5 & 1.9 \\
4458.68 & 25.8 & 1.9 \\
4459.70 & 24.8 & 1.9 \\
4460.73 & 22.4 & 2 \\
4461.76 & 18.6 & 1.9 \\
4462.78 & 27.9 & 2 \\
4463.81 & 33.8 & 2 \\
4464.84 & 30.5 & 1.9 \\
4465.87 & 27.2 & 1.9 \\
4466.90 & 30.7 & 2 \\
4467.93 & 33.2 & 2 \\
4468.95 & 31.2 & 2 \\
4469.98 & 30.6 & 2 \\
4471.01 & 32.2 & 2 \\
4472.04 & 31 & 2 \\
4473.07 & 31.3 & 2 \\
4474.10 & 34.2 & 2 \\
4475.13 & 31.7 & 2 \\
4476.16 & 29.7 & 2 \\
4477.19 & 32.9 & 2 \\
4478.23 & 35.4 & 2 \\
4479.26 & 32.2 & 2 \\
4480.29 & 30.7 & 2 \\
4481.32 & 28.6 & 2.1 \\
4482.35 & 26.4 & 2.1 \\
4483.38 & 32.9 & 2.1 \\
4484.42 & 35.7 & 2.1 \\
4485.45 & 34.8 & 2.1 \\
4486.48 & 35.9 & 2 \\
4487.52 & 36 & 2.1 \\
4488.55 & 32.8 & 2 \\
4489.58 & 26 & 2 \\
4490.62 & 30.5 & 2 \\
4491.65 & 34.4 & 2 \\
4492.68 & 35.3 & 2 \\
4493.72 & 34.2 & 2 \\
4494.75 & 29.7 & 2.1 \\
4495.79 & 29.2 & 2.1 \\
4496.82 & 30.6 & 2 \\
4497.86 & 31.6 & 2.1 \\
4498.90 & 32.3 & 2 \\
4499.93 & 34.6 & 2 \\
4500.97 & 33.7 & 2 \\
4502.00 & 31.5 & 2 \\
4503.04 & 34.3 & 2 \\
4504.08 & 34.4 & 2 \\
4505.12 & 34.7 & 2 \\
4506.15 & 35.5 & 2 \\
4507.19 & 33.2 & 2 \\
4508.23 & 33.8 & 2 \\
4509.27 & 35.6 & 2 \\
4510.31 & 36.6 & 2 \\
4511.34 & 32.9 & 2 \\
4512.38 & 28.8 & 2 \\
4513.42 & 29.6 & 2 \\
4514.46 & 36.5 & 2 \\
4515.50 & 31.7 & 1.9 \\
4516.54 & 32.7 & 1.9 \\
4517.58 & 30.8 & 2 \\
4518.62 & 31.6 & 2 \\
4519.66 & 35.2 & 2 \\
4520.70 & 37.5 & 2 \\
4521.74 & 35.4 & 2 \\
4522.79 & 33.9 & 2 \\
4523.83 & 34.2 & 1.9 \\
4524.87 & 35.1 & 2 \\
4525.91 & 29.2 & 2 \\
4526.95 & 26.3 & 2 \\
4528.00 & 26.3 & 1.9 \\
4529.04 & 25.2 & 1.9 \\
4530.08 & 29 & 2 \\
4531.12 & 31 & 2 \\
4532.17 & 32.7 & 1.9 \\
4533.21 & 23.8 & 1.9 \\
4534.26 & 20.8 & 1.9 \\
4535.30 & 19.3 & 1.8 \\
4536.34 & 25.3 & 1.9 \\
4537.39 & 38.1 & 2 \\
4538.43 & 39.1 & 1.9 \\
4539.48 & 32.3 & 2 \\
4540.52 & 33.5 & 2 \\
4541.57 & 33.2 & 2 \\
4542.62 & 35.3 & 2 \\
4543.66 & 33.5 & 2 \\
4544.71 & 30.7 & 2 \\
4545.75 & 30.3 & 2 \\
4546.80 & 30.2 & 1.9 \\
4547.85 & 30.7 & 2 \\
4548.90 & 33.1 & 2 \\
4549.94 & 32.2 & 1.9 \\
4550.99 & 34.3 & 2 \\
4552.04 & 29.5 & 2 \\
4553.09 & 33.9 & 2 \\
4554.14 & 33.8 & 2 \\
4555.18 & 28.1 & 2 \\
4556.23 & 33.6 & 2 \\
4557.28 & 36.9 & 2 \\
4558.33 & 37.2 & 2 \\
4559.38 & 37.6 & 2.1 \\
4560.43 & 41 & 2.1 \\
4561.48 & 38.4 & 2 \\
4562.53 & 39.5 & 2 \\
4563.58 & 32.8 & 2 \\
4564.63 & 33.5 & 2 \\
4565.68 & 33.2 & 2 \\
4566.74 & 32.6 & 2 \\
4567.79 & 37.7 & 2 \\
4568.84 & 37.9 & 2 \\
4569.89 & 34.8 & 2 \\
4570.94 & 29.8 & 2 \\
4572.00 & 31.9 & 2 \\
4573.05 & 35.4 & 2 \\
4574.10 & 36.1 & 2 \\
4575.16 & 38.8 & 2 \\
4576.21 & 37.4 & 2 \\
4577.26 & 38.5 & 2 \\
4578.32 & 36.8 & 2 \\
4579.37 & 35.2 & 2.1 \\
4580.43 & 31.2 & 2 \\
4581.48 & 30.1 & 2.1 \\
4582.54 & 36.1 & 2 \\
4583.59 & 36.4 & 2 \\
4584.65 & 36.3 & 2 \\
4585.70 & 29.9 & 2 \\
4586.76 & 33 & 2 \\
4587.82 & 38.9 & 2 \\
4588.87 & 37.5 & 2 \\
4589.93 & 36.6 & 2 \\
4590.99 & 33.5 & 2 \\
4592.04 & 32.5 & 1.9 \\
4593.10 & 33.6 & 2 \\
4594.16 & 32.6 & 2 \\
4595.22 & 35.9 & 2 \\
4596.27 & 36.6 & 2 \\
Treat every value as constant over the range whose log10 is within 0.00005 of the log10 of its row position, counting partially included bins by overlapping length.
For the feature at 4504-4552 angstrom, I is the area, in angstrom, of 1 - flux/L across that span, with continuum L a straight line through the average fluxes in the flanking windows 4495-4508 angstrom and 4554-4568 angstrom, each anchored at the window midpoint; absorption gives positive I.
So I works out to 3.1 angstrom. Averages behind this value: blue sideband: 32.9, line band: 31.8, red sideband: 35.4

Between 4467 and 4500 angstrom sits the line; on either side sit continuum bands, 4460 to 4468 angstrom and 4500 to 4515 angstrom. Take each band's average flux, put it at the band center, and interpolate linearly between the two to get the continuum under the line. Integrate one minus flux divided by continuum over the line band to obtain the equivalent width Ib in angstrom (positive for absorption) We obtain -1.9 angstrom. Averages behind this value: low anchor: 27.6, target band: 32.1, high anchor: 33.7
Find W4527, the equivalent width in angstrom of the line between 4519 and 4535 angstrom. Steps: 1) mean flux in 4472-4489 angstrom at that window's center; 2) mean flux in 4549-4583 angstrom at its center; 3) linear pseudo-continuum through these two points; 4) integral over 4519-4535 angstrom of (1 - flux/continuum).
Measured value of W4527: 1.7 angstrom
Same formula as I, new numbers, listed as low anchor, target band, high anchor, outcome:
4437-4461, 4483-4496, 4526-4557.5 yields -2.0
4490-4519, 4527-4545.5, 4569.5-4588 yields 2.1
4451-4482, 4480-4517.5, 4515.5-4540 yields -4.1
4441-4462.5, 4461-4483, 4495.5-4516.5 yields -1.5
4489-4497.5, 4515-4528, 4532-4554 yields -0.6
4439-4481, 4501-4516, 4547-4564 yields -0.9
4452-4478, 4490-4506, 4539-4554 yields -1.7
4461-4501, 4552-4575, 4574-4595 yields -0.4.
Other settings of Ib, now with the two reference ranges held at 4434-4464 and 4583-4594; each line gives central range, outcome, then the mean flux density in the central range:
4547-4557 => 0.11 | 32.2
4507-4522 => -1.58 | 33.4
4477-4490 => -1.84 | 32.4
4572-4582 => -0.37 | 35.3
